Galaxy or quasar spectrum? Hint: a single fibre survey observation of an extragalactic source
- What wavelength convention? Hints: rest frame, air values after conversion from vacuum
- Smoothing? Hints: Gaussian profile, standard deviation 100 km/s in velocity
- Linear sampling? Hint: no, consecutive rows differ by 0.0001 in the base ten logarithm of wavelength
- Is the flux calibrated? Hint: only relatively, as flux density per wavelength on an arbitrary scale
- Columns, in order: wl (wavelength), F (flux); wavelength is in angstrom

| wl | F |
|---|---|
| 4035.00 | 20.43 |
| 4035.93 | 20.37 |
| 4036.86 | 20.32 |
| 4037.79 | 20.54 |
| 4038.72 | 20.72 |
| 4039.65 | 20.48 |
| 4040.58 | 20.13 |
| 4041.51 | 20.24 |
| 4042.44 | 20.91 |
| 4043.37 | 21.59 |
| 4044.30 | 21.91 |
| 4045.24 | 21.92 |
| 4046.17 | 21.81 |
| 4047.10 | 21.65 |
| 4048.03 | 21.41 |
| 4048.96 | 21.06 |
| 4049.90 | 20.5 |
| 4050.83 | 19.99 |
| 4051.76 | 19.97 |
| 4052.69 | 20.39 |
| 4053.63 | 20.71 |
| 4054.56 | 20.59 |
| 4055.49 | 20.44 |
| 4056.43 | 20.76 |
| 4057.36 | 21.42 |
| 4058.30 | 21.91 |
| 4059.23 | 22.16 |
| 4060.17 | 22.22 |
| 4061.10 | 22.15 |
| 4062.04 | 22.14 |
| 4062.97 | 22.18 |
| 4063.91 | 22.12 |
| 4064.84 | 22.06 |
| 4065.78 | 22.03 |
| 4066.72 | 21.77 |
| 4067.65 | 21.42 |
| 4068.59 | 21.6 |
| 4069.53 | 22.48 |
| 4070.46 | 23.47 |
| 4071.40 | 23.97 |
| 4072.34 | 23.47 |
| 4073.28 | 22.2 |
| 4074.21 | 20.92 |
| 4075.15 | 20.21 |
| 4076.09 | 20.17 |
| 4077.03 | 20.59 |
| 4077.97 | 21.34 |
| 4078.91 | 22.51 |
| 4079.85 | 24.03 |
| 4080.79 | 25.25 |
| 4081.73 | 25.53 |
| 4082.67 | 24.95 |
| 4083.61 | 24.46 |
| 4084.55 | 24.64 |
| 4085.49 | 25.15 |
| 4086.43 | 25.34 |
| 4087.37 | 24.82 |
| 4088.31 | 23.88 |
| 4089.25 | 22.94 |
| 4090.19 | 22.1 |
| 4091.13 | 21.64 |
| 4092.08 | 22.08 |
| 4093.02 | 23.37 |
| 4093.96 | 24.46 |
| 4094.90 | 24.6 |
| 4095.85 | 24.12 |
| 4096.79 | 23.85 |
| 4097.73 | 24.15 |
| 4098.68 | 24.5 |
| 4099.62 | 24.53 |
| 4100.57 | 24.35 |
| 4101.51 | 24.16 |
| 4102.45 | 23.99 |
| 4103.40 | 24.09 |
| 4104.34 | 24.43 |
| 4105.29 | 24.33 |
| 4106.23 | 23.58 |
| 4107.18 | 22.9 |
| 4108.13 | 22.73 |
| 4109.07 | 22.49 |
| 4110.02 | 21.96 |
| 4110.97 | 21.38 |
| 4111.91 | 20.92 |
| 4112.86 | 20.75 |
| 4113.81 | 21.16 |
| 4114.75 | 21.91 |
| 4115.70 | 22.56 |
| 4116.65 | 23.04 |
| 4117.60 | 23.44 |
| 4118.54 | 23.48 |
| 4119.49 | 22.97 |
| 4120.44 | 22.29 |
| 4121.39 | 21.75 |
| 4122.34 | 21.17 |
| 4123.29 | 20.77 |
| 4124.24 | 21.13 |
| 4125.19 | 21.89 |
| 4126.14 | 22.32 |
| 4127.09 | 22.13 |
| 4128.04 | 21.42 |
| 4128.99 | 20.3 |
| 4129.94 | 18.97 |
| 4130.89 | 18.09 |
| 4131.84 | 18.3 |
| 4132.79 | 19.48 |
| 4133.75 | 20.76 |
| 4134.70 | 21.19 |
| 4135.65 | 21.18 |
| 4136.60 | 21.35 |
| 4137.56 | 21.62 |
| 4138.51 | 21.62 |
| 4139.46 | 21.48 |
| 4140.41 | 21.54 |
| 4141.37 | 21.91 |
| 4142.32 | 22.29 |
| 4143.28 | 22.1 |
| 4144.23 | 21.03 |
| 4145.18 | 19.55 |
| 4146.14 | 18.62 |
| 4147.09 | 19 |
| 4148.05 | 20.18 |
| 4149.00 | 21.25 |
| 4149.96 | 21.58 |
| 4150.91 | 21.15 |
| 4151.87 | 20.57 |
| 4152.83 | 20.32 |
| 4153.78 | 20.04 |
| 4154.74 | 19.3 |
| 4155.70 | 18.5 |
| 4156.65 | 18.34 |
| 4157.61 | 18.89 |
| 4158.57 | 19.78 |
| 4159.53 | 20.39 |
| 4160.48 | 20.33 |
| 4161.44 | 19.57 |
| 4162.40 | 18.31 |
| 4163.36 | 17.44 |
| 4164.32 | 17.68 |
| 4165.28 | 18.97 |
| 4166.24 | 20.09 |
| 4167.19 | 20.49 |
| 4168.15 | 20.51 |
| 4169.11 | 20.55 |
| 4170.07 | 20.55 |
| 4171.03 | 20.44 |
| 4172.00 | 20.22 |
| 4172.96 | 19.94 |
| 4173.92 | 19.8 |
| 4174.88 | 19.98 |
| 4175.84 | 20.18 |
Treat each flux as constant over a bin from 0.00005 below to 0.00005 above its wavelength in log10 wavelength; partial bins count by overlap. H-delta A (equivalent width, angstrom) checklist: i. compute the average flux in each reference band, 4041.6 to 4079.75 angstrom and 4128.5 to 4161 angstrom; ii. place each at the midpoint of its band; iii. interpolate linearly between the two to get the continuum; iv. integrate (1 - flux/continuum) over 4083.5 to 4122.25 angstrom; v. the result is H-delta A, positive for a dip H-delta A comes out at -4.3 angstrom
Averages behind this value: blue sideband 21.6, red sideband 20.3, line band 23.3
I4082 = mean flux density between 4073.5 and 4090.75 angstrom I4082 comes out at 23.3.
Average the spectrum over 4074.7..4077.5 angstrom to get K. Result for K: 20.3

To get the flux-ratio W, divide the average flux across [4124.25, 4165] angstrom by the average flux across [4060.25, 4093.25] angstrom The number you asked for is 0.89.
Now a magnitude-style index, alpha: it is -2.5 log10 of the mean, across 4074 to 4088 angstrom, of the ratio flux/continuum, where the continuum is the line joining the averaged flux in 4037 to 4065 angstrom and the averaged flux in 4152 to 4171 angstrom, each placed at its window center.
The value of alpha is -0.13 mag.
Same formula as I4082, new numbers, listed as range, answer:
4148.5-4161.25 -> 20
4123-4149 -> 20.8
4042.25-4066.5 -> 21.4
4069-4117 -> 23.2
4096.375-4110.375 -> 23.7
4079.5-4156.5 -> 22.2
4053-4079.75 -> 21.8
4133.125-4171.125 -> 20.3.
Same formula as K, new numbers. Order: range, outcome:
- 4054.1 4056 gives 20.5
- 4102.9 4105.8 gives 24.3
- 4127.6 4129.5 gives 20.8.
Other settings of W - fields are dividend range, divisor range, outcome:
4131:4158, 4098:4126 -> 0.90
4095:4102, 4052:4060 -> 1.15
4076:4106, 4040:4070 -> 1.11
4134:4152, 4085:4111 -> 0.89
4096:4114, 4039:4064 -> 1.10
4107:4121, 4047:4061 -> 1.06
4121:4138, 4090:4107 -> 0.87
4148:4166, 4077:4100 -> 0.82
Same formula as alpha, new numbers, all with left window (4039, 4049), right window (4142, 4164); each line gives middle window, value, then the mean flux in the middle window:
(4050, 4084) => -0.056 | 22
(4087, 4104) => -0.156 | 23.8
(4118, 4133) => -0.045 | 21.1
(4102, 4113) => -0.121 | 22.8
